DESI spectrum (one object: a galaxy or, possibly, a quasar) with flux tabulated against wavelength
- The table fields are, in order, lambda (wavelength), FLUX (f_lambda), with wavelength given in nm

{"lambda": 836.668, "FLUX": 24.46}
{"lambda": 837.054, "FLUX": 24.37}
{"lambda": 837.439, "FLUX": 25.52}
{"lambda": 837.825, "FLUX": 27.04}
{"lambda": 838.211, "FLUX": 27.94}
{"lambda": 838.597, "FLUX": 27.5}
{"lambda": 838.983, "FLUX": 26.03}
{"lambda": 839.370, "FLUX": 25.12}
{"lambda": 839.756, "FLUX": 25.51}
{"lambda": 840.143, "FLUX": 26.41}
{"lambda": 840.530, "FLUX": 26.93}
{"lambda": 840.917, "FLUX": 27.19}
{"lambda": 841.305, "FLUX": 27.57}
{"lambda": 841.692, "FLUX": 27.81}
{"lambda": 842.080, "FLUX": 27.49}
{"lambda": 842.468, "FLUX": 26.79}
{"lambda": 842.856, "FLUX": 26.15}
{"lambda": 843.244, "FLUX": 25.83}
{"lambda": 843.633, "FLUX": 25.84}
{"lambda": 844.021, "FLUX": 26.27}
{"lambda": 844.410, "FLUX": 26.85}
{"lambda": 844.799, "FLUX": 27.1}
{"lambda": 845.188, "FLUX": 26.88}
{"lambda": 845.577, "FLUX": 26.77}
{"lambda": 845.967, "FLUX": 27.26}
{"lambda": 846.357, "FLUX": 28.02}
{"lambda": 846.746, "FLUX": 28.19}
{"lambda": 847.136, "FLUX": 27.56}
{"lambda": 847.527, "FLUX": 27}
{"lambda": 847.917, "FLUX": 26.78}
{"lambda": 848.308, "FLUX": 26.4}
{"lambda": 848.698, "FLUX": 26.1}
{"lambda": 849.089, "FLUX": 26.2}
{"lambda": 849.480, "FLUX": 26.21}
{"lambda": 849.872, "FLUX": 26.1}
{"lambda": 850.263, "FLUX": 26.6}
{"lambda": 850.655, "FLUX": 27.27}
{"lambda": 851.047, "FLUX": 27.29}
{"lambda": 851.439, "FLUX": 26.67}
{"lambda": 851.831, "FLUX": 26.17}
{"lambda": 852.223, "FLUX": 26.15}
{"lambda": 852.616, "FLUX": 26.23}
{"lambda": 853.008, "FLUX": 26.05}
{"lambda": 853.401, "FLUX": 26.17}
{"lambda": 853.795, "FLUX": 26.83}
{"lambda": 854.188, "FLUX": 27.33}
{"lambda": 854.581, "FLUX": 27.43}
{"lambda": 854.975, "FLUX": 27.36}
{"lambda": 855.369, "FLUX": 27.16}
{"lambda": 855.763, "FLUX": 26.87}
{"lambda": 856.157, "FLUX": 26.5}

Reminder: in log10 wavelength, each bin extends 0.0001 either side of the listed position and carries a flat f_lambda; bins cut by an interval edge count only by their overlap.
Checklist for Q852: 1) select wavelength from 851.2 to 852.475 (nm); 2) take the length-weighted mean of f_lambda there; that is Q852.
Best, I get 26.4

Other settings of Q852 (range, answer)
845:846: 26.9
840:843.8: 26.8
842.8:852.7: 26.7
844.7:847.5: 27.4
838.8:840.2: 25.7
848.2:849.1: 26.2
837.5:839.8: 26.5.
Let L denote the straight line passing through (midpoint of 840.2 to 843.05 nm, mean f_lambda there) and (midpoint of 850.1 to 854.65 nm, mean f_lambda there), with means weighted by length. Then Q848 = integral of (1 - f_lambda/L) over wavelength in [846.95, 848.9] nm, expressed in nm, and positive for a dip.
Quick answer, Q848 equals 0.01 nm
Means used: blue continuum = 27.1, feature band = 26.8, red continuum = 26.7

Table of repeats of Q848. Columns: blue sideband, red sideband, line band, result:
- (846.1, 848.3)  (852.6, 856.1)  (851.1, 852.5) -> 0.03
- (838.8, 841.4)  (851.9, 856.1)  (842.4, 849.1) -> -0.07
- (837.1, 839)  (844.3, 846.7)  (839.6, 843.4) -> 0.02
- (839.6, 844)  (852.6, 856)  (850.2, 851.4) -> -0.01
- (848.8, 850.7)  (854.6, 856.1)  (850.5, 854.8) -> 0.01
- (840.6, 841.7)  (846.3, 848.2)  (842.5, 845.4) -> 0.10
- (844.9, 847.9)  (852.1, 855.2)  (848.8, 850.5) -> 0.05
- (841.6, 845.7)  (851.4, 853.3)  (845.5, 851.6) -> -0.11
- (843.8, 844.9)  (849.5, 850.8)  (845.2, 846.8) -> -0.05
